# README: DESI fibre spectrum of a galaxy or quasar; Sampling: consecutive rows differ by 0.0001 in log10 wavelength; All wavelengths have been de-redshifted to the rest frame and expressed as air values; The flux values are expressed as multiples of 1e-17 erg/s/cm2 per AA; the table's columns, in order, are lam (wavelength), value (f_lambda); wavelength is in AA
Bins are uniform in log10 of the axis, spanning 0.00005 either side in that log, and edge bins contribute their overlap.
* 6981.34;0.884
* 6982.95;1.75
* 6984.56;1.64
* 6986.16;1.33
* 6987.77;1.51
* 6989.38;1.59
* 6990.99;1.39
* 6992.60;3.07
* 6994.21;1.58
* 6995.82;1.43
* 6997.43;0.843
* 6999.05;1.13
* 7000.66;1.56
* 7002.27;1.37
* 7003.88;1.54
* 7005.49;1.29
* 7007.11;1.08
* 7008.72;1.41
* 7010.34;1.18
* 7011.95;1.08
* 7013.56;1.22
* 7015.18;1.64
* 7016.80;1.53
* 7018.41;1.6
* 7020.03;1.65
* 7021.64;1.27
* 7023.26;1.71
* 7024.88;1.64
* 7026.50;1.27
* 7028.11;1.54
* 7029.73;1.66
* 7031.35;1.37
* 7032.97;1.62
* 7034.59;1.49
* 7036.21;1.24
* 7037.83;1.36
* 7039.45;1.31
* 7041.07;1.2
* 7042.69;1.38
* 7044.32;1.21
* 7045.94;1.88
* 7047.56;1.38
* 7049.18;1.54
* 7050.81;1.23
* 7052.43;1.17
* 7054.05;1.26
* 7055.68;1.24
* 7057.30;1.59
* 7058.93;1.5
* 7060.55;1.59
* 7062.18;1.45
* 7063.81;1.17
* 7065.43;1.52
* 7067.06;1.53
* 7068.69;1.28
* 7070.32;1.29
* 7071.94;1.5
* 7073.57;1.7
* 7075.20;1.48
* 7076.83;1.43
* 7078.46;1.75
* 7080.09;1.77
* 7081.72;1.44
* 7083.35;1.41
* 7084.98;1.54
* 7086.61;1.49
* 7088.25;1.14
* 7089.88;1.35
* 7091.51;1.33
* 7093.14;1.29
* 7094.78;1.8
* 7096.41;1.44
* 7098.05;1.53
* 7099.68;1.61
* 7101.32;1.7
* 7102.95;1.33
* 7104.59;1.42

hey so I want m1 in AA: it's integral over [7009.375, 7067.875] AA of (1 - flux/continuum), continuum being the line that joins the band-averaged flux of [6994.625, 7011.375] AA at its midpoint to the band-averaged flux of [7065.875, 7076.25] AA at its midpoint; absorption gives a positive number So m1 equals -1.9 AA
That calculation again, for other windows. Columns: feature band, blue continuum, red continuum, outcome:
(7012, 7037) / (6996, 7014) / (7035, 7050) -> -3.0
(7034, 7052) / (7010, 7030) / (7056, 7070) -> 0.9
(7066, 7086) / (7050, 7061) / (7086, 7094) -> -2.6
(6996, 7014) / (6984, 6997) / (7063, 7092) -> 4.2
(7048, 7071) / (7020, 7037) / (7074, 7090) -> 1.6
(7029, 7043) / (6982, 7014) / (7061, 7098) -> 0.5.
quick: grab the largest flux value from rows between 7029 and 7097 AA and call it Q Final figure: 1.88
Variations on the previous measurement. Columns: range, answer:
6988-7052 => 3.07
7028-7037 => 1.66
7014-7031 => 1.71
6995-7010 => 1.56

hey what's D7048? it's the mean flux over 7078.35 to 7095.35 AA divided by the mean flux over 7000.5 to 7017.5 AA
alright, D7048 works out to 1.09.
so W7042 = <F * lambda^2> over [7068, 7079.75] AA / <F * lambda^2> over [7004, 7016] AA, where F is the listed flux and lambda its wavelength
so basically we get 1.19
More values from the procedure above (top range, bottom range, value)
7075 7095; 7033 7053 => 1.08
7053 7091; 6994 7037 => 1.05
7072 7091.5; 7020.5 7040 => 1.04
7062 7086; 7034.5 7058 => 1.10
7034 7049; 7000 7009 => 1.02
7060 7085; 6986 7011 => 1.04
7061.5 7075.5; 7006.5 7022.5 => 1.06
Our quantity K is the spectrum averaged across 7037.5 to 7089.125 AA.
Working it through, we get 1.43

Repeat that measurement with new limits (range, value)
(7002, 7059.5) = 1.41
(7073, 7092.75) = 1.48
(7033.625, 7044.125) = 1.33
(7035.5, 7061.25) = 1.38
